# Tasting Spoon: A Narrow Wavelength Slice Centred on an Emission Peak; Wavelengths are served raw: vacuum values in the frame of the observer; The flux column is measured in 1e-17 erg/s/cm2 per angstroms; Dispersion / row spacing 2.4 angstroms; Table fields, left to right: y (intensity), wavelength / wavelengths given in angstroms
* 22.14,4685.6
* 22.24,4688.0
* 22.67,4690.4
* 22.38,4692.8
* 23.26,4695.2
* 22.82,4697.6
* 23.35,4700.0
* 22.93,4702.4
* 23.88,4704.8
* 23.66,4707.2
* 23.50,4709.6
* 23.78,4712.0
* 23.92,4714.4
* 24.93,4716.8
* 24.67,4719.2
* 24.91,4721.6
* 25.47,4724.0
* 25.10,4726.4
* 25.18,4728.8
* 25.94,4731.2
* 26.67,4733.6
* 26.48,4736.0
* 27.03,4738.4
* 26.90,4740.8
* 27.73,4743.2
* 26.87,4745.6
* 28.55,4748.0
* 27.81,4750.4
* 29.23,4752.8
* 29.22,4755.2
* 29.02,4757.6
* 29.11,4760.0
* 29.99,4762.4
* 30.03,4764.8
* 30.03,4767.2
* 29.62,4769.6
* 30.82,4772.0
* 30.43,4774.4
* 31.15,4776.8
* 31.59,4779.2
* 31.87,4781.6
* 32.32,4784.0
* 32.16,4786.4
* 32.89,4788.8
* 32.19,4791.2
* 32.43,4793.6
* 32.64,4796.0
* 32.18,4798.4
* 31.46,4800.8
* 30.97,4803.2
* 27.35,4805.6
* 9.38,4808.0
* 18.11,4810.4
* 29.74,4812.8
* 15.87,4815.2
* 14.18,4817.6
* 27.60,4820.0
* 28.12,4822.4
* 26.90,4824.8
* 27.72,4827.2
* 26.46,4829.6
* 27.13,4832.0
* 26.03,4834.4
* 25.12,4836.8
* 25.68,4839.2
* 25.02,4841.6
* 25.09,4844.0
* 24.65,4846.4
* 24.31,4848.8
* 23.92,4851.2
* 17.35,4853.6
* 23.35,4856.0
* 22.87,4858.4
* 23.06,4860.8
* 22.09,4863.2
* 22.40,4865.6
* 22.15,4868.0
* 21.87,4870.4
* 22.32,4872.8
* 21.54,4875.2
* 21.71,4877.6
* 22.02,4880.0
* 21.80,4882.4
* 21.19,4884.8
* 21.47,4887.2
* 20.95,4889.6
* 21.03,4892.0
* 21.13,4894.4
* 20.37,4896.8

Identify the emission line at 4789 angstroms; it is C IV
